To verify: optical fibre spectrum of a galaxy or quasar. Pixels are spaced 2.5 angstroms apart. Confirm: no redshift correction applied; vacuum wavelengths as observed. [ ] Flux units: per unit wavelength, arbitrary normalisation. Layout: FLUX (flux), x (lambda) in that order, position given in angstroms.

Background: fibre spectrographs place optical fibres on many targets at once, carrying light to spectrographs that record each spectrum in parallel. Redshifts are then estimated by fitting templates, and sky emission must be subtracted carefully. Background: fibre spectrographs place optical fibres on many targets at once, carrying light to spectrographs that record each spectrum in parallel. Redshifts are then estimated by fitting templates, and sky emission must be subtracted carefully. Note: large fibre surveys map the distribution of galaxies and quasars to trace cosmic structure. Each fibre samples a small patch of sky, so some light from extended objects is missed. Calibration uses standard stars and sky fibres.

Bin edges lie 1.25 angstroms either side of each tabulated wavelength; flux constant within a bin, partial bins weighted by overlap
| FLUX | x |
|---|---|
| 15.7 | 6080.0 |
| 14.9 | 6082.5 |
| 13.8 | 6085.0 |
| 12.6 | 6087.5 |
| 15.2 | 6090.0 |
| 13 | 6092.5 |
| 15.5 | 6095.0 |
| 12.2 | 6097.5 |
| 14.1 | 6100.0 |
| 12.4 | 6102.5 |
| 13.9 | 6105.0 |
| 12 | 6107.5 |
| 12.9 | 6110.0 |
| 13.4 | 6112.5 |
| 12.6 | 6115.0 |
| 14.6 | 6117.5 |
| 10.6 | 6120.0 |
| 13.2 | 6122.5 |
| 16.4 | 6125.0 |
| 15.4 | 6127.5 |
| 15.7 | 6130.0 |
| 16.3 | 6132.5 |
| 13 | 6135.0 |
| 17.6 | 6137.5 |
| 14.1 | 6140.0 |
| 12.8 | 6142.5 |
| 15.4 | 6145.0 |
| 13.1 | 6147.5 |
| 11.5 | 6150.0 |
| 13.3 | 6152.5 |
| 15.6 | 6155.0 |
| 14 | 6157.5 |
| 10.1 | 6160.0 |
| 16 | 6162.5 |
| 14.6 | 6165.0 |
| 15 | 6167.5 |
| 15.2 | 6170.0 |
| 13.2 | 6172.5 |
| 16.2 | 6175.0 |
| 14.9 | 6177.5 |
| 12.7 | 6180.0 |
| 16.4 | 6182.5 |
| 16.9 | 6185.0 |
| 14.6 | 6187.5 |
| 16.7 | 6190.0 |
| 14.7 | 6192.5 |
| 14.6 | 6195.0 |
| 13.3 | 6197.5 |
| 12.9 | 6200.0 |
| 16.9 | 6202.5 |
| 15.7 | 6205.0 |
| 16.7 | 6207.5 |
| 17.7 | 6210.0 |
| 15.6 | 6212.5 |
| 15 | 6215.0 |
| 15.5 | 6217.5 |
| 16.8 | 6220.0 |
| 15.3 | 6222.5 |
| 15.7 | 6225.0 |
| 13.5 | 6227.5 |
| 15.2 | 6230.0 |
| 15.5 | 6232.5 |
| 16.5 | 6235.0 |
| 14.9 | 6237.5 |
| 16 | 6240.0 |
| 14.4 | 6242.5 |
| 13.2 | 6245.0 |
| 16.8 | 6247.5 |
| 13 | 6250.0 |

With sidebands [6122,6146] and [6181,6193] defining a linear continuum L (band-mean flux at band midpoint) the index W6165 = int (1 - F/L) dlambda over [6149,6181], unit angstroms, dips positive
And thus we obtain 3.0 angstroms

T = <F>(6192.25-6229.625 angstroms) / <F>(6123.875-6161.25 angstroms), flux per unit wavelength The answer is 1.07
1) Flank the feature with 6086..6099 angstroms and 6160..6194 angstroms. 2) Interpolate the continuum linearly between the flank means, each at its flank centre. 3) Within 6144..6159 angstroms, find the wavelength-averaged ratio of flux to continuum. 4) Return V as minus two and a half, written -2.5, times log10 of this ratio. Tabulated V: 0.07 mag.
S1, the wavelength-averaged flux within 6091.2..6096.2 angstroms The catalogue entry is 14.2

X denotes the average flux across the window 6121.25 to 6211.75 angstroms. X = 14.8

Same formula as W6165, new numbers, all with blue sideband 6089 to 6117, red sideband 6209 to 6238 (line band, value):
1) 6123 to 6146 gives -1.9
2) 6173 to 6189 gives -0.4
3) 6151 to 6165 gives 0.6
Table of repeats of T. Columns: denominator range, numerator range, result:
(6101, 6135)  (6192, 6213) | 1.12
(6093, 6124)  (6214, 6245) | 1.16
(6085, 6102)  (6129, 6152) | 1.05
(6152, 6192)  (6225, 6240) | 1.03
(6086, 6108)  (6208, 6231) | 1.16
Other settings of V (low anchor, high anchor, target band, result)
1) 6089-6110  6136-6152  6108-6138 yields -0.03 mag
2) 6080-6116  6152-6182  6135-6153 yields 0.01 mag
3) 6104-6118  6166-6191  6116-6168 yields -0.01 mag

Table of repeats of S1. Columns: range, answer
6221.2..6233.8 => 15.1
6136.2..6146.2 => 15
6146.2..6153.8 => 12.7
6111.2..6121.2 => 12.8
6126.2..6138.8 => 15.6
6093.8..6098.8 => 13.8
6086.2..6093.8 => 13.6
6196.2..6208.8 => 15.1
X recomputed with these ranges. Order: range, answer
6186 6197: 15.1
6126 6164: 14.3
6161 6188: 15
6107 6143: 14.1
